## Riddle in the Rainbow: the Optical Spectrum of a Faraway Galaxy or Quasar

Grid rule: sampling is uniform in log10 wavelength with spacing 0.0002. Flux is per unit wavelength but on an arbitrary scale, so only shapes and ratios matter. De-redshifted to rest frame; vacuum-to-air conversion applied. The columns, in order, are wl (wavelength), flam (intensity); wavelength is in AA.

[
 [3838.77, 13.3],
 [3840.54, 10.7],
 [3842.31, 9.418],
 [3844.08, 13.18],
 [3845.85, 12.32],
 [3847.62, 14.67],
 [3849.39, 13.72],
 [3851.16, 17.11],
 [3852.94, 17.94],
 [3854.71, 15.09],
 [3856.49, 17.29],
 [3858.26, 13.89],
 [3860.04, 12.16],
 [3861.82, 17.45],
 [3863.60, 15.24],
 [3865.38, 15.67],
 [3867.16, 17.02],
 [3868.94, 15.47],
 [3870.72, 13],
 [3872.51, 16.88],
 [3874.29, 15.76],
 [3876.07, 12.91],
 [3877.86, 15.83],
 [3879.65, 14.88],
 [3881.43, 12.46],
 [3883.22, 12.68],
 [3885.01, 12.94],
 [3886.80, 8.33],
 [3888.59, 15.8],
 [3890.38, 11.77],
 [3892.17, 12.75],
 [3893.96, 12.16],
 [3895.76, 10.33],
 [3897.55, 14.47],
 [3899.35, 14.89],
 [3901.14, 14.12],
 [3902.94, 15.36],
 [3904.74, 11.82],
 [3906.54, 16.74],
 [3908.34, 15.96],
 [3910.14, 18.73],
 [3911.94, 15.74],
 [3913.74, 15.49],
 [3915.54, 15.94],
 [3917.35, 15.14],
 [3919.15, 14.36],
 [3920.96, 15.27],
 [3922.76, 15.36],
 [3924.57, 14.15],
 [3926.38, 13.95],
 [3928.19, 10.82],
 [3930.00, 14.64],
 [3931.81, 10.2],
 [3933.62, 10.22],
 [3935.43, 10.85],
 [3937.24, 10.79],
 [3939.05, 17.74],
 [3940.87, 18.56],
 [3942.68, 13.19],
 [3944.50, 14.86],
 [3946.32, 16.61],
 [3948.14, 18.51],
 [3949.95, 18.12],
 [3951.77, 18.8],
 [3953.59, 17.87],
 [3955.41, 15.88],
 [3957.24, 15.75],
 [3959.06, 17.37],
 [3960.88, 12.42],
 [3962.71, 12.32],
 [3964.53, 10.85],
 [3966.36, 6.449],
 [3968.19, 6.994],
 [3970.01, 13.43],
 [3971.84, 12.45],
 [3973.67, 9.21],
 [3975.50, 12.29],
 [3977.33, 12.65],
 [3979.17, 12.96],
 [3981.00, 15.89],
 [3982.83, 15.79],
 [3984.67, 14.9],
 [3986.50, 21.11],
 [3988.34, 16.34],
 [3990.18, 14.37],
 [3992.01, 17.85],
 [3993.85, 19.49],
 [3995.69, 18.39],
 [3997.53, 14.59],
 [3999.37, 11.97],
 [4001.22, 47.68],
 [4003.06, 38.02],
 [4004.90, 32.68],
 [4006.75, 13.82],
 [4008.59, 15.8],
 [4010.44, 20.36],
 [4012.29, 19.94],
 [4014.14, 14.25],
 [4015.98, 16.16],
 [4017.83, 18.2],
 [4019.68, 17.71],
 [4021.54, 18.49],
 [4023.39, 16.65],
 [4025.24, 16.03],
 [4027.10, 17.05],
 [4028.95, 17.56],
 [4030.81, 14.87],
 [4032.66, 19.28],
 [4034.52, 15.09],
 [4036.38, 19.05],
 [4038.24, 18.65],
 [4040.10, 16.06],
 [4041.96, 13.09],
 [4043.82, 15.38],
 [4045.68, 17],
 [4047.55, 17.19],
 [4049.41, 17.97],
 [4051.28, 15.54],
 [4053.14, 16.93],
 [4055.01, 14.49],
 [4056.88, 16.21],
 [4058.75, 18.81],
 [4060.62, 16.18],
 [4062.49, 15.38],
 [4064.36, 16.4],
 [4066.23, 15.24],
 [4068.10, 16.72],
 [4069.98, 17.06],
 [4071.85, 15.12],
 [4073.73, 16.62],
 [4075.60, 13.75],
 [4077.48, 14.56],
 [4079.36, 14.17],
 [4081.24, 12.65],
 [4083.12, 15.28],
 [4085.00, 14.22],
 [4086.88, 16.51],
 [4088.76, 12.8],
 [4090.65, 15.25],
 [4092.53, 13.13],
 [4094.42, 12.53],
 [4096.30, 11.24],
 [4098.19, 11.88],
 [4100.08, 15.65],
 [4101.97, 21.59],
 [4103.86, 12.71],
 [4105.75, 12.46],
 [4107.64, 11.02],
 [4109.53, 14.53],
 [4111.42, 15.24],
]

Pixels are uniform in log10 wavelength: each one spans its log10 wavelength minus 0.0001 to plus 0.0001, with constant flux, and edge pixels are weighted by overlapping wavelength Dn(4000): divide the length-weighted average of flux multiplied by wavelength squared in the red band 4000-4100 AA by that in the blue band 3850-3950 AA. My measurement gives 1.27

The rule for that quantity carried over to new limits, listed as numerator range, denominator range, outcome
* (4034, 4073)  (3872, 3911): 1.27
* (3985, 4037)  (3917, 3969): 1.42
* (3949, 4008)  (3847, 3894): 1.23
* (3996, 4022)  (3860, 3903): 1.63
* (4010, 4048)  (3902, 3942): 1.24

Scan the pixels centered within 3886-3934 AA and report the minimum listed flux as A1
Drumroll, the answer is 8.33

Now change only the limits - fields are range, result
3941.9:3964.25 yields 12.32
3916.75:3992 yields 6.449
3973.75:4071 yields 11.97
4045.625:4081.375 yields 12.65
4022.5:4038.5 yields 14.87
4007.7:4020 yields 14.25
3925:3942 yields 10.2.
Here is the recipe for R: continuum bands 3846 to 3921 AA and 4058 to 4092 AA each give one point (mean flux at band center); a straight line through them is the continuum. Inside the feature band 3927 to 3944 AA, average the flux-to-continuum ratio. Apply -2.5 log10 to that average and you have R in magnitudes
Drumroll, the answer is 0.14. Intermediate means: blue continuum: 14.6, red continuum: 15.3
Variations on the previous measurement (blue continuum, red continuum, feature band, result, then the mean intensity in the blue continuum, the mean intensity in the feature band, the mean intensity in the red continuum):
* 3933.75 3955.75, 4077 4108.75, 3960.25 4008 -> -0.10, 15.8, 16.8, 14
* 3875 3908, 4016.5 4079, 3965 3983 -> 0.28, 13.4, 11.6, 16.5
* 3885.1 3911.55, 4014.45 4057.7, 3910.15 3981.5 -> 0.06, 13.8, 14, 16.7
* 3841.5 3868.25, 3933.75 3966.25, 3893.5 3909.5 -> 0.06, 14.8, 14.1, 15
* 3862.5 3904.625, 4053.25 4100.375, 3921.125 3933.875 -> 0.09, 13.9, 13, 14.9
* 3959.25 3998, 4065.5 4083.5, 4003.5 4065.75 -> -0.19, 13.9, 17.4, 15.1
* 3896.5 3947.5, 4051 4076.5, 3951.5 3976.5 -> 0.16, 14.5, 12.9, 16.1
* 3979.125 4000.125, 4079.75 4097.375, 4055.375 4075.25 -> -0.14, 16.3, 16.2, 13.7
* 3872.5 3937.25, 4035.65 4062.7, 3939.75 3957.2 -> -0.16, 13.8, 16.9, 16.5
